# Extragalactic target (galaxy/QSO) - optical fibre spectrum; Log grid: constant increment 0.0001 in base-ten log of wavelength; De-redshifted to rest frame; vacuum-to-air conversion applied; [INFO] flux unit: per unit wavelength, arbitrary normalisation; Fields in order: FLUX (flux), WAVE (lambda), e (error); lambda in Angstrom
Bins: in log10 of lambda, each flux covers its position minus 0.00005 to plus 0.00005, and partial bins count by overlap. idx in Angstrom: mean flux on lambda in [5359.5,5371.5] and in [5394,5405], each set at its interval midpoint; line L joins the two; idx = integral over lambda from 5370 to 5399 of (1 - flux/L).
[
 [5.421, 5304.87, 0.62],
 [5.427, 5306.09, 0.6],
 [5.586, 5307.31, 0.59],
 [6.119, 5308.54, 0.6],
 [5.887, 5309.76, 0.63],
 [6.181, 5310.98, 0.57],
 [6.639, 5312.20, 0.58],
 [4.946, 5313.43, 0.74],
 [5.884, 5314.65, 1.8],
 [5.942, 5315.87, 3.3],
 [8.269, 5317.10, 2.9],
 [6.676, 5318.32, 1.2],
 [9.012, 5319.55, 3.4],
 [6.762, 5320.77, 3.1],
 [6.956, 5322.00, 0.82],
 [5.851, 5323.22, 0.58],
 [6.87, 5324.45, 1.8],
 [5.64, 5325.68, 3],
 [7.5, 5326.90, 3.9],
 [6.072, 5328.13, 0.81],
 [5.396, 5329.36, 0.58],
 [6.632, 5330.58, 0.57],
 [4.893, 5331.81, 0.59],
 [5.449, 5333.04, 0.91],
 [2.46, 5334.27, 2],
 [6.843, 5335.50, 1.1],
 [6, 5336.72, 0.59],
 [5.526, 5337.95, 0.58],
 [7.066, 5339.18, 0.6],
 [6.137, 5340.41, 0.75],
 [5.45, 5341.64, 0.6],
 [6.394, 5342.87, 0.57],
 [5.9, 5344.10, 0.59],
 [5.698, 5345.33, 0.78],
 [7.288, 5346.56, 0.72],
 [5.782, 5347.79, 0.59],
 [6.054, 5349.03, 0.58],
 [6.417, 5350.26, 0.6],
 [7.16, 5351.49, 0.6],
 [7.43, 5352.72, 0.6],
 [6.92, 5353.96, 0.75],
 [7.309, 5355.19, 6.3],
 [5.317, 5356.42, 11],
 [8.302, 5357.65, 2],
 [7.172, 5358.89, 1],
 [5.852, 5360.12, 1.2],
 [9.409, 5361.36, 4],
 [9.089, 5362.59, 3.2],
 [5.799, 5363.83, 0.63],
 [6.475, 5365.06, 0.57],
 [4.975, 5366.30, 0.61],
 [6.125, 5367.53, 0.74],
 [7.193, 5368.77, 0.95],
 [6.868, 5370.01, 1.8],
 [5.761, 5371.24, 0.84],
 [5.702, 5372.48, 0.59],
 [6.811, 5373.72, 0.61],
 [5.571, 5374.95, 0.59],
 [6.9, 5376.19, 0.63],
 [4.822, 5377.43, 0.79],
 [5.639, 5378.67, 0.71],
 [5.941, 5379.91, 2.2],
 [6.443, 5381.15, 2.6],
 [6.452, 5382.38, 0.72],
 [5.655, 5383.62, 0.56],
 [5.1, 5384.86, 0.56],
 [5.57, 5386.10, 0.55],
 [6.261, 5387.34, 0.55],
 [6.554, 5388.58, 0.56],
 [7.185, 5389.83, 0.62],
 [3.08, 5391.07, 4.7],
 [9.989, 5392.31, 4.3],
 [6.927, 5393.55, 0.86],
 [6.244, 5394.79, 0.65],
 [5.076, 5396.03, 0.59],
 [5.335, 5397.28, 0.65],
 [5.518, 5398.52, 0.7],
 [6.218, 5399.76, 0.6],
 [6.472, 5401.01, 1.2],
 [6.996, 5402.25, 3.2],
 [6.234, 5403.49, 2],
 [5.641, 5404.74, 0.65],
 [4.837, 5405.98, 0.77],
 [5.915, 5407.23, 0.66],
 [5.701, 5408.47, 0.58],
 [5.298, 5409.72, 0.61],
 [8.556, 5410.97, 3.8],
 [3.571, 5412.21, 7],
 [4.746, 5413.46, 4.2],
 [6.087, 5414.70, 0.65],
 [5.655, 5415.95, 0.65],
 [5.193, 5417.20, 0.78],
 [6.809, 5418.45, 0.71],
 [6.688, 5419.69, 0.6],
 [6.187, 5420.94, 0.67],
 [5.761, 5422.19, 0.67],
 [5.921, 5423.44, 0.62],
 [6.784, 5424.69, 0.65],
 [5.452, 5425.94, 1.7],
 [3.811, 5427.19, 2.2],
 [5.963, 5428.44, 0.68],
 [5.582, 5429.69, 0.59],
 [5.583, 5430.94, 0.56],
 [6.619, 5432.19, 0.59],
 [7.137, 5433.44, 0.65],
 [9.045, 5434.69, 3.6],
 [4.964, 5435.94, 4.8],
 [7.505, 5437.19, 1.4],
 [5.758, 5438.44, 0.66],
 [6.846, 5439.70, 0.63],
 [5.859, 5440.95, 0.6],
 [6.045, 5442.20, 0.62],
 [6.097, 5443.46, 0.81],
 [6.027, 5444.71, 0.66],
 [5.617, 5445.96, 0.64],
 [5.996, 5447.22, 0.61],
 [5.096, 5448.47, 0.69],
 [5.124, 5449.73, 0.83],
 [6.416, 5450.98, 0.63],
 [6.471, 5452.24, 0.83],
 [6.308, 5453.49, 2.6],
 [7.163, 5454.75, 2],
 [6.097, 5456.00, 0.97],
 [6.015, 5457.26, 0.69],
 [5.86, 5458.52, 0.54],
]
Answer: 1.35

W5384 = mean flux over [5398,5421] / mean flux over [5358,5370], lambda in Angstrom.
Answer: 0.85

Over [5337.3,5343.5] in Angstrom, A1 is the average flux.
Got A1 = 6.11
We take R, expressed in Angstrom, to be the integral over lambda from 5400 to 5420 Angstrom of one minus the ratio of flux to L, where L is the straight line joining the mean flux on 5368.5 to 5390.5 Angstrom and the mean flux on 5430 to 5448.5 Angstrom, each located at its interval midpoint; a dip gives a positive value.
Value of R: 1.0 Angstrom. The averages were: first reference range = 6.11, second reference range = 6.31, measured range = 5.89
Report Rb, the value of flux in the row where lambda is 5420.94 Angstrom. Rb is 6.187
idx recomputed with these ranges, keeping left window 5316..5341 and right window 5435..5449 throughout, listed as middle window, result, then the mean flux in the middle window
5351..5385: -1.7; 6.52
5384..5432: 1.7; 5.91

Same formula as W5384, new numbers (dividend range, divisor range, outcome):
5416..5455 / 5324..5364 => 0.95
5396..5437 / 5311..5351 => 0.96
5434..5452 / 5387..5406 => 1.00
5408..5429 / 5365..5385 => 0.96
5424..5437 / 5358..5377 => 0.92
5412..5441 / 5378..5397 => 0.98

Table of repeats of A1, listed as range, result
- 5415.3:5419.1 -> 5.89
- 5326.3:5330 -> 6.32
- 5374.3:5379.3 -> 5.74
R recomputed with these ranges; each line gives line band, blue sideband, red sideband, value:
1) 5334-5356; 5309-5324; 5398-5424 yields 0.4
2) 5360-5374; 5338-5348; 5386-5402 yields -1.1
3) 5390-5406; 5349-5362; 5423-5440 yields 1.1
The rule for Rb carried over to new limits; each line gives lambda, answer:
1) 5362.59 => 9.089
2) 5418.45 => 6.809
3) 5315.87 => 5.942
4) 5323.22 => 5.851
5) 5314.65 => 5.884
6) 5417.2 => 5.193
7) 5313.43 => 4.946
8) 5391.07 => 3.08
